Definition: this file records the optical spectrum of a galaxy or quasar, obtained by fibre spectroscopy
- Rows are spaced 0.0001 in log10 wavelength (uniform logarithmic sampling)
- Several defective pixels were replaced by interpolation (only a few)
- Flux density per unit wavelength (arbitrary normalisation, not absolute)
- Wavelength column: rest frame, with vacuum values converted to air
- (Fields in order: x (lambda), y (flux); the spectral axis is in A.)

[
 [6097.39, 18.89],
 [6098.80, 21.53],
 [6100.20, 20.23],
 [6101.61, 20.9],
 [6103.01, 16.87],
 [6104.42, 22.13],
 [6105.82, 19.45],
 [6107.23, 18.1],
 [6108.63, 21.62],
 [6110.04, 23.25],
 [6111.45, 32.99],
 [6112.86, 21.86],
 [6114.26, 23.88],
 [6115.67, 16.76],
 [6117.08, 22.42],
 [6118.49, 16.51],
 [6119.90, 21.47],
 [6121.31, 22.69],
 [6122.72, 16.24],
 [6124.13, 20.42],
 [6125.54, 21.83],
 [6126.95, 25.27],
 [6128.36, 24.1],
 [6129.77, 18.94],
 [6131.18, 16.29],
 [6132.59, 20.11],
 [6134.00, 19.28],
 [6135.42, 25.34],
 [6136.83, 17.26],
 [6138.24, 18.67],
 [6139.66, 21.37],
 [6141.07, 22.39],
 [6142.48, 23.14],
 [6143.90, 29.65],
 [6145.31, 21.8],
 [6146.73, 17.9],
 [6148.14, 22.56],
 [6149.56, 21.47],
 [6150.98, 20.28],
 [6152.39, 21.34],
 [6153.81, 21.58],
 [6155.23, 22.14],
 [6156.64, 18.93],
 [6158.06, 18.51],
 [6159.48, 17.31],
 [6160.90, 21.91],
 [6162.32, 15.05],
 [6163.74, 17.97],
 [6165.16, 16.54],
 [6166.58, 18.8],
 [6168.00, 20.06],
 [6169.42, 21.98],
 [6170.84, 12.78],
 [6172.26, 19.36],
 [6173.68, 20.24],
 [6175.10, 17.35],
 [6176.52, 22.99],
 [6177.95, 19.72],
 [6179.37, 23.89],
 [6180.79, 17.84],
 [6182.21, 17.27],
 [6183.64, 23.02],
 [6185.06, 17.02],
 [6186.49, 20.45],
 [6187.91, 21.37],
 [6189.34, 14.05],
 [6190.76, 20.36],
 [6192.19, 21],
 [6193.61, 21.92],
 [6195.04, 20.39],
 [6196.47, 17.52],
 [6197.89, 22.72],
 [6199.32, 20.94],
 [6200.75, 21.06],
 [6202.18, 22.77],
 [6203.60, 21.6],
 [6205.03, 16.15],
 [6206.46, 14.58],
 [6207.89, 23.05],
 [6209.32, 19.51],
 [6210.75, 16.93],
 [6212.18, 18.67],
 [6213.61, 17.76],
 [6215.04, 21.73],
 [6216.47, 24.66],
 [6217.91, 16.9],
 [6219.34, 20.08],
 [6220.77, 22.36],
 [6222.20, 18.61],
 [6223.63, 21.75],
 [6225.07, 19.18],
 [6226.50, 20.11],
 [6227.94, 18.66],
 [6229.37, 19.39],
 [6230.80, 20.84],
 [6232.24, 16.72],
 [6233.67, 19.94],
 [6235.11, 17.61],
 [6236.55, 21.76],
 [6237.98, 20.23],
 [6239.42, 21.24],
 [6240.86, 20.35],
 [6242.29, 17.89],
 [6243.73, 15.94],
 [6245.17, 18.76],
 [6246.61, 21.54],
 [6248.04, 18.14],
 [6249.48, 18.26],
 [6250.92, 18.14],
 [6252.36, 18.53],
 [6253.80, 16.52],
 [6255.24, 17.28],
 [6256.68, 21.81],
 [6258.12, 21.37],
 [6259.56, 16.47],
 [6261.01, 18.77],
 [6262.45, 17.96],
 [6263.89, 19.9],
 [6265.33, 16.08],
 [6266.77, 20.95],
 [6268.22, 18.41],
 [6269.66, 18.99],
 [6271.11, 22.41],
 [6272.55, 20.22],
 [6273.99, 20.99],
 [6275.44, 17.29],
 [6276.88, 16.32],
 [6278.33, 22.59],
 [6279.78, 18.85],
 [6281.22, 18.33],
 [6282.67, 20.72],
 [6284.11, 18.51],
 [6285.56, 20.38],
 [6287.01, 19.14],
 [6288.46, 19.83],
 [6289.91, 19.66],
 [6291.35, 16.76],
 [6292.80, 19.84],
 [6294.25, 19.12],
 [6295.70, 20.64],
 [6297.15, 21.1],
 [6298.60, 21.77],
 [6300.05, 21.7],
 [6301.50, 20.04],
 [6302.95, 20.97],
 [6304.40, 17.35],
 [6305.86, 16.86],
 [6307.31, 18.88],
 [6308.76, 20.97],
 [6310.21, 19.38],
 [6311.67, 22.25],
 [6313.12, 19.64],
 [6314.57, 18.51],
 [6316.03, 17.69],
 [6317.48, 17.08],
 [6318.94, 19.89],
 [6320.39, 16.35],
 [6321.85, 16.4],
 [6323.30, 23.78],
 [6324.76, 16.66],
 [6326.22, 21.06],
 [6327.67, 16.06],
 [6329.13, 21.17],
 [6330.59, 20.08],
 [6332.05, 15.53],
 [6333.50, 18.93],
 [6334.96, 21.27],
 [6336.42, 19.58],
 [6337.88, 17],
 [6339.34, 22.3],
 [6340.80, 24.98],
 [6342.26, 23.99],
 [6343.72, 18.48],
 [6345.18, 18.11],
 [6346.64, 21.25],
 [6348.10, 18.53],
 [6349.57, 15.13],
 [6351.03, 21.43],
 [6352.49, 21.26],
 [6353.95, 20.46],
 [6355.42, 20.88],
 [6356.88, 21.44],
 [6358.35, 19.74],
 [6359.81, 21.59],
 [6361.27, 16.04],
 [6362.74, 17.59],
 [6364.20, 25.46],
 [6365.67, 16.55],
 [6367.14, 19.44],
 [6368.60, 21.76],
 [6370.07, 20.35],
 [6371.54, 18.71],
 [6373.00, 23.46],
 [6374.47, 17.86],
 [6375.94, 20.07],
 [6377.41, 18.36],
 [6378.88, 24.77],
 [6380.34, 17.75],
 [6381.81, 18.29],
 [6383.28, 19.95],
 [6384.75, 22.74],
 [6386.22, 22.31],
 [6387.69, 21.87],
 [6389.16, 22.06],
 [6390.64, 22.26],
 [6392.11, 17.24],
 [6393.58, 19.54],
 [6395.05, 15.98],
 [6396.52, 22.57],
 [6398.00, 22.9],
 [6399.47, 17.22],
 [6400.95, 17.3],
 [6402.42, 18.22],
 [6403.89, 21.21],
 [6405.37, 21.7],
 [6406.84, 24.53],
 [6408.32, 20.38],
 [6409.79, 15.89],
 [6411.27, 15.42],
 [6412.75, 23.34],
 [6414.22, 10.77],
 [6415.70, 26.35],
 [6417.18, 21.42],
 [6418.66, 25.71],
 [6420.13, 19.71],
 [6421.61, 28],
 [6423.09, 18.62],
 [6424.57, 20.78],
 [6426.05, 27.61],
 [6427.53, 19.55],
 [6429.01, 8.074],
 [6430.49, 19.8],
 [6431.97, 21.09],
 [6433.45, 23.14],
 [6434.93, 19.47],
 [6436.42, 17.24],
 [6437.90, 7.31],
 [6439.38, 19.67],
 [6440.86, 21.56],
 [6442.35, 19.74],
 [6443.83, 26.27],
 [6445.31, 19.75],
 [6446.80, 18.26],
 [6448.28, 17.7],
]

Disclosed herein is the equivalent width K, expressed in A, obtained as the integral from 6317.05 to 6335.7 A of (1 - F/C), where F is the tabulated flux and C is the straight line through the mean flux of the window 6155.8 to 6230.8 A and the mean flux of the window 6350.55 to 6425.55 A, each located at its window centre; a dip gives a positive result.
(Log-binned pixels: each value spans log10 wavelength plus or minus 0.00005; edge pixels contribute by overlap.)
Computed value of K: 1.2 A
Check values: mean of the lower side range 19.5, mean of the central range 18.8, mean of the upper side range 20.4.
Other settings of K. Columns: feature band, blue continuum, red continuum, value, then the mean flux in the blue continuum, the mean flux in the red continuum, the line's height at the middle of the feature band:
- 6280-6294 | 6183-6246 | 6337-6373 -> 0.5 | 19.7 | 20.2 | 19.9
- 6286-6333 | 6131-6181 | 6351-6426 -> 2.5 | 20.2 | 20.4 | 20.3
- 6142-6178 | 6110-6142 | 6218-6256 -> 1.0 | 21.2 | 19.2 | 20.6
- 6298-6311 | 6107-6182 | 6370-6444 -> 0.3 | 20.6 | 20.1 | 20.3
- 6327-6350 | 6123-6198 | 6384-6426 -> 1.1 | 20.2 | 20.7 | 20.5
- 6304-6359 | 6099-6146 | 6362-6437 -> 2.7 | 21.3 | 20.2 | 20.5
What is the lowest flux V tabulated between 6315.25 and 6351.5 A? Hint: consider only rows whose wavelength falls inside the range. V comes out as 15.13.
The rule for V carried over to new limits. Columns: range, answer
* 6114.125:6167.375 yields 15.05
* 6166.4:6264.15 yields 12.78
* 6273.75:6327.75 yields 16.06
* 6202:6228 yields 14.58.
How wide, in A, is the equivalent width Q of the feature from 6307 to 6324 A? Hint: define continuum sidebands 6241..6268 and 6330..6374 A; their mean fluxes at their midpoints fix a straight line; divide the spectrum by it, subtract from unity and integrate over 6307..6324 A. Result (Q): 0.2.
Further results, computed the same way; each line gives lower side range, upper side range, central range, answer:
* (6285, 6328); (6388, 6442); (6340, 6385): -1.3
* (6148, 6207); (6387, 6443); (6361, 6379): -0.1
